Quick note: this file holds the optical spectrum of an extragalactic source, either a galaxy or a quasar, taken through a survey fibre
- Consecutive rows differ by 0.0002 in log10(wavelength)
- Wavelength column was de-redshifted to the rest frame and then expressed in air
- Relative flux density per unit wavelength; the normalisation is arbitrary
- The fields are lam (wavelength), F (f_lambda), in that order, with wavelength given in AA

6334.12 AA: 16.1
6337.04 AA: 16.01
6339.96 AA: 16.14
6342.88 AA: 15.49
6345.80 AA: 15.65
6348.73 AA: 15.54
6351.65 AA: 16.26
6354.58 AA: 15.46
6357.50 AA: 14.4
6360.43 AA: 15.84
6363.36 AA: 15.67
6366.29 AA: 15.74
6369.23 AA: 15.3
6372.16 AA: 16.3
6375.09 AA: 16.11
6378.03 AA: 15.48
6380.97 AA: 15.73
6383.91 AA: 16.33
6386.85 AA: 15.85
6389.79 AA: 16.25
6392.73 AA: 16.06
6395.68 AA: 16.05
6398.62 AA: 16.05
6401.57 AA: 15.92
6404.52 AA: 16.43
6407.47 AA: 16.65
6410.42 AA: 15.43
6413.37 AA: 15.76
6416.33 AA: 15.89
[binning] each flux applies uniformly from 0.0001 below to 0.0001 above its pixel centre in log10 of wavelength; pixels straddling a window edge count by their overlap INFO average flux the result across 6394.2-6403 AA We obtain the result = 16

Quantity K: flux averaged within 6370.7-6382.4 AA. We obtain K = 15.9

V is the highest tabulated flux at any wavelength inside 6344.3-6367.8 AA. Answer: 16.26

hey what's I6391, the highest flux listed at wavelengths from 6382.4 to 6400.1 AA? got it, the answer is 16.33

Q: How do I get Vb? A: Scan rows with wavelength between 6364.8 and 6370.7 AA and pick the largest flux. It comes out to 15.74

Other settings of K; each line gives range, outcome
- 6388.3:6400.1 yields 16.1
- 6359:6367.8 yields 15.7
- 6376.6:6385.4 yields 15.8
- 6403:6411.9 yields 16.2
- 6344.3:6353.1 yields 15.8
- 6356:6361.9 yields 15.1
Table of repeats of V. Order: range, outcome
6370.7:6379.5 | 16.3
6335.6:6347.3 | 16.14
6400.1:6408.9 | 16.65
